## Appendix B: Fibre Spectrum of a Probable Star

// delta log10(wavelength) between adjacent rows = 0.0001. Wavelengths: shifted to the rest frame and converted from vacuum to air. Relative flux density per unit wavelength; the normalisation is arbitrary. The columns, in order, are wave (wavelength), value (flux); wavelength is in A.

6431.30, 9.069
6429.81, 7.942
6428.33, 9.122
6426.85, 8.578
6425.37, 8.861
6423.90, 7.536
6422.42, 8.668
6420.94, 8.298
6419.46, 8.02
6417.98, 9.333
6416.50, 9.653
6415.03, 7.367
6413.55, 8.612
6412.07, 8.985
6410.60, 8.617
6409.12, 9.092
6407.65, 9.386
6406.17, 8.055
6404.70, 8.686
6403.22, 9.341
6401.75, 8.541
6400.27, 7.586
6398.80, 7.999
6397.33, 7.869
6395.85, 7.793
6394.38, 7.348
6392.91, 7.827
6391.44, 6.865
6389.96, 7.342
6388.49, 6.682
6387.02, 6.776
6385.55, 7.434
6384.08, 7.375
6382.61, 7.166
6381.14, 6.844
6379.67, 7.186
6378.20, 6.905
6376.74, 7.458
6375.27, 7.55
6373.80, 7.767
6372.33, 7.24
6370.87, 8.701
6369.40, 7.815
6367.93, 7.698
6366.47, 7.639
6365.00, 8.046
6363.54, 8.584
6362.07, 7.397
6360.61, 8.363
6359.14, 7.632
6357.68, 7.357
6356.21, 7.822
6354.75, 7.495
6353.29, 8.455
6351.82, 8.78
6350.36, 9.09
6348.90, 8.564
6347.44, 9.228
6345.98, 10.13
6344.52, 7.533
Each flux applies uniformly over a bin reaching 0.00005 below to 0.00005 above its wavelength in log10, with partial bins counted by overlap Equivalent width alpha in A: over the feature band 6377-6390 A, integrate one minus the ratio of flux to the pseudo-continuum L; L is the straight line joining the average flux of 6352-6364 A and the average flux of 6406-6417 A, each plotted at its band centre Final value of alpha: 1.9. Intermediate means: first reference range 7.91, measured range 7.08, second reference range 8.74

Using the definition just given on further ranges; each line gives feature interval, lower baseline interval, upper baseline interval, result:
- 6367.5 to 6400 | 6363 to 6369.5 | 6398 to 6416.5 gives 3.1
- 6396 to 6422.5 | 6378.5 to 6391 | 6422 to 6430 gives -2.1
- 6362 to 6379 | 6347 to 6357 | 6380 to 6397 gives 0.2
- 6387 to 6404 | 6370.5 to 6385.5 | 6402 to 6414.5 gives 1.1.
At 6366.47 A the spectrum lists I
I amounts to 7.639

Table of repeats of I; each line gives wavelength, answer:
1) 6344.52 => 7.533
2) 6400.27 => 7.586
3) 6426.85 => 8.578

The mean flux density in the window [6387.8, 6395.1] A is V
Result 7.21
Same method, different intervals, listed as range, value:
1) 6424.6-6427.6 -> 8.73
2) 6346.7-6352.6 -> 8.91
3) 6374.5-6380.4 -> 7.28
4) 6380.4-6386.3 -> 7.2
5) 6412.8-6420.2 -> 8.59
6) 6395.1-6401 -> 7.81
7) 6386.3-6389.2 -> 6.73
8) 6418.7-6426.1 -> 8.28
